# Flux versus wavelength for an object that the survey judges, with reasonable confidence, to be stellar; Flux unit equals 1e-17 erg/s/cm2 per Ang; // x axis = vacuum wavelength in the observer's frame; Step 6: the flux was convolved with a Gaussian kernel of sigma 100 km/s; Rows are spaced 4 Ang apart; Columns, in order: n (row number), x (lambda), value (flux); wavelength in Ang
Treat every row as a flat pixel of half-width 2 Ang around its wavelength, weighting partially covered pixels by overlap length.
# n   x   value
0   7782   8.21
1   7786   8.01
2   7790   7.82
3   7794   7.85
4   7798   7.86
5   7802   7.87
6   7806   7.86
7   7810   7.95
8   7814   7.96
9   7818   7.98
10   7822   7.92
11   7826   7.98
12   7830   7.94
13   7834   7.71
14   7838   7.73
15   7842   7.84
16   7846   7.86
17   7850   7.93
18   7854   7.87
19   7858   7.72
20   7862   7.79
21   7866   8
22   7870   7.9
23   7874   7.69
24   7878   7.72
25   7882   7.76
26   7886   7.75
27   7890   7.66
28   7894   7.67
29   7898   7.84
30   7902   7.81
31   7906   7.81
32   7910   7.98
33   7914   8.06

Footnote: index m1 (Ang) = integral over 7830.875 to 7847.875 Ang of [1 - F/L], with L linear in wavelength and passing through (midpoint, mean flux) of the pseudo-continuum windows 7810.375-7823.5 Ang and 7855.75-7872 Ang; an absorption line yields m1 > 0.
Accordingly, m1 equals 0.2 Ang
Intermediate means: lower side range 7.95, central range 7.79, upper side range 7.85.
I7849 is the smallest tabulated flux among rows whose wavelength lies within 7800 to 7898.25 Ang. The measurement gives 7.66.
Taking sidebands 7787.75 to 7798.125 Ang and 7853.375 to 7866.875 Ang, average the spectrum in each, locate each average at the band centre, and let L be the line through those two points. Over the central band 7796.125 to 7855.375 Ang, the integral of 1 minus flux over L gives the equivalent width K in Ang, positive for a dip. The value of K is -0.4 Ang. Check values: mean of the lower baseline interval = 7.84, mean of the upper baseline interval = 7.83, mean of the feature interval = 7.88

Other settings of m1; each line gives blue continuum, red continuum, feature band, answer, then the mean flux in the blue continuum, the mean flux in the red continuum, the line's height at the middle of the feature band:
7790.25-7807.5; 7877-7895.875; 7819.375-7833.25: -0.2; 7.86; 7.71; 7.81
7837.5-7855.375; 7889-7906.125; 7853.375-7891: 0.1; 7.85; 7.76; 7.81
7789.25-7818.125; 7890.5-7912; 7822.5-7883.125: 0.1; 7.89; 7.81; 7.85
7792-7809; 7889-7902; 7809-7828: -0.3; 7.87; 7.74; 7.84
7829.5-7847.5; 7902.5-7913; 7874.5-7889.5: 0.3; 7.8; 7.9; 7.86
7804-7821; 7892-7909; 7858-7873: 0.0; 7.94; 7.79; 7.85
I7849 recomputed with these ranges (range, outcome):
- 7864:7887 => 7.69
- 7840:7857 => 7.84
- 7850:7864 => 7.72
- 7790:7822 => 7.82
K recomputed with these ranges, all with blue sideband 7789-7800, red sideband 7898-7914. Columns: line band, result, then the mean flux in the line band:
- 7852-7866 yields 0.1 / 7.82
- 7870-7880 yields 0.2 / 7.74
